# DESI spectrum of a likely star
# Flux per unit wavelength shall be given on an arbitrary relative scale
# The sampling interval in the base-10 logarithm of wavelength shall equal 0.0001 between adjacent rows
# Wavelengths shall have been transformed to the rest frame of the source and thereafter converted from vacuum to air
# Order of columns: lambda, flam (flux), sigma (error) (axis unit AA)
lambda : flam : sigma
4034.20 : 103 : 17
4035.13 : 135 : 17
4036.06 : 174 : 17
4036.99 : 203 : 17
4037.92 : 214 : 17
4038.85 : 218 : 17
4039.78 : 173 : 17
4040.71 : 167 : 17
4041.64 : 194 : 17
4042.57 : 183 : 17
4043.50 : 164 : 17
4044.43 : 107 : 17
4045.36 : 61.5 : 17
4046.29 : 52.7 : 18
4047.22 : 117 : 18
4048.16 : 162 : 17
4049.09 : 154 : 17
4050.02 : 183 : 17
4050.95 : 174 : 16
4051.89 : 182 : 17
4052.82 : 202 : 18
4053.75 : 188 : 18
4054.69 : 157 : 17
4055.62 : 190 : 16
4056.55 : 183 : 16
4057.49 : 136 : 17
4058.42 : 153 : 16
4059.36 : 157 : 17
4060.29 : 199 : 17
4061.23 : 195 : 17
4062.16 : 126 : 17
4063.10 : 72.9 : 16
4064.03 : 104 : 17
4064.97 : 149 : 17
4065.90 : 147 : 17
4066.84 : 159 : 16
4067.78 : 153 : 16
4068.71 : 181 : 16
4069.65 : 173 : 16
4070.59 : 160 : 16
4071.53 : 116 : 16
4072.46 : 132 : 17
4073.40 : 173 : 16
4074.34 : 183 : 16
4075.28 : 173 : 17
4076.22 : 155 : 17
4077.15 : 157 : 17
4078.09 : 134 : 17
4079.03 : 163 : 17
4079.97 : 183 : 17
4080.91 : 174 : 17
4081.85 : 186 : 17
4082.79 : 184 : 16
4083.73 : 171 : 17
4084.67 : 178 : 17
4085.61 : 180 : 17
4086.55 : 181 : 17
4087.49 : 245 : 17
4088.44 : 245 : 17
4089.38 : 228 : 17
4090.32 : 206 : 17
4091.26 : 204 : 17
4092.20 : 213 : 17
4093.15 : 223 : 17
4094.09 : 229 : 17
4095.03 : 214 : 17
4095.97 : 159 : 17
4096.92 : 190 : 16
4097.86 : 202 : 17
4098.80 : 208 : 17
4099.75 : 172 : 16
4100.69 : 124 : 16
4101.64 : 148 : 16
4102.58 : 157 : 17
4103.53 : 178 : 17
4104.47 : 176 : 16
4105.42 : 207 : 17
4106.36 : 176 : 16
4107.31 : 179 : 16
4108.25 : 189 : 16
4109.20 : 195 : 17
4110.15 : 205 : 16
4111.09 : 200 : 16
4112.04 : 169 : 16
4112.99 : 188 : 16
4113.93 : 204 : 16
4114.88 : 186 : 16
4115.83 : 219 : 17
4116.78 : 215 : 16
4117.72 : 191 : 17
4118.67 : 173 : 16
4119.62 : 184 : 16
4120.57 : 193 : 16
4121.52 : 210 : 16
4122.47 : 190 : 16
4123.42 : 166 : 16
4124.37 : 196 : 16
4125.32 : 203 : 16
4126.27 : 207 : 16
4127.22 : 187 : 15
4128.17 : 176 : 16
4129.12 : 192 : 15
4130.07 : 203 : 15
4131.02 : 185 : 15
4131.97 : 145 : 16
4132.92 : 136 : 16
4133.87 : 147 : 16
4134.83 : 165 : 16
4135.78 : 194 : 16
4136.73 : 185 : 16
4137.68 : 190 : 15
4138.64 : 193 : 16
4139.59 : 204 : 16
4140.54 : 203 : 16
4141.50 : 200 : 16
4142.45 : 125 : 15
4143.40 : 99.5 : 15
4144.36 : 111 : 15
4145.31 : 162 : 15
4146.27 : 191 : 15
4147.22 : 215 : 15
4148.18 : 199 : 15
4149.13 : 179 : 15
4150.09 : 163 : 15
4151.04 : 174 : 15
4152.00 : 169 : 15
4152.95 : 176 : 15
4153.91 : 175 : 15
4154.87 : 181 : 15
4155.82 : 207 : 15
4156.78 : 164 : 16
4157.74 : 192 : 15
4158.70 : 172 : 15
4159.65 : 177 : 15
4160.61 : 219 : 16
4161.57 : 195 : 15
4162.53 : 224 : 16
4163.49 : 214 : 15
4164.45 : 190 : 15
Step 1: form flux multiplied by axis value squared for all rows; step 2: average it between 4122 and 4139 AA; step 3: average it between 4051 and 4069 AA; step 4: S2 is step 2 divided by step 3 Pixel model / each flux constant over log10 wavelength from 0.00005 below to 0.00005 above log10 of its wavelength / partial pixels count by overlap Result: 1.2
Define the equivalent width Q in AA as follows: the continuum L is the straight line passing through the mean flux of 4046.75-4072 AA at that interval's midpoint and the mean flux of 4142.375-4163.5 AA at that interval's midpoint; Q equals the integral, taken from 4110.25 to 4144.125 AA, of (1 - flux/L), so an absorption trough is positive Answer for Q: -2.16 AA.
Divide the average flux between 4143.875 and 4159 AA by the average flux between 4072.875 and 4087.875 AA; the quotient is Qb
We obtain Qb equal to 1.01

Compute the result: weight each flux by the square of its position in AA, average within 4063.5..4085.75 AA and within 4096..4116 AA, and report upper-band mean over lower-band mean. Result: 1.16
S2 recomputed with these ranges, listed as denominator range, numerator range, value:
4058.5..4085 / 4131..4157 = 1.13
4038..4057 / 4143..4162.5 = 1.15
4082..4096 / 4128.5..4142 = 0.90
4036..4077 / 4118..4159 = 1.17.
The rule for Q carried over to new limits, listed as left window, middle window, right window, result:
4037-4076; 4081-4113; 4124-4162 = -4.5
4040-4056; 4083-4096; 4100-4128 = -2.3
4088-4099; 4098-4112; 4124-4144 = 1.5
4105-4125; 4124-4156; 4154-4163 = 2.4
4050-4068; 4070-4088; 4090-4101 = 1.0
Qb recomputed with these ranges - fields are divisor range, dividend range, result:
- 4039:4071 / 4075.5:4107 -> 1.20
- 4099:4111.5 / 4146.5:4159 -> 1.02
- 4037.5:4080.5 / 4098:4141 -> 1.17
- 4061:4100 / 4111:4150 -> 1.04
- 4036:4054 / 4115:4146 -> 1.10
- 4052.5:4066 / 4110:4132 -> 1.22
